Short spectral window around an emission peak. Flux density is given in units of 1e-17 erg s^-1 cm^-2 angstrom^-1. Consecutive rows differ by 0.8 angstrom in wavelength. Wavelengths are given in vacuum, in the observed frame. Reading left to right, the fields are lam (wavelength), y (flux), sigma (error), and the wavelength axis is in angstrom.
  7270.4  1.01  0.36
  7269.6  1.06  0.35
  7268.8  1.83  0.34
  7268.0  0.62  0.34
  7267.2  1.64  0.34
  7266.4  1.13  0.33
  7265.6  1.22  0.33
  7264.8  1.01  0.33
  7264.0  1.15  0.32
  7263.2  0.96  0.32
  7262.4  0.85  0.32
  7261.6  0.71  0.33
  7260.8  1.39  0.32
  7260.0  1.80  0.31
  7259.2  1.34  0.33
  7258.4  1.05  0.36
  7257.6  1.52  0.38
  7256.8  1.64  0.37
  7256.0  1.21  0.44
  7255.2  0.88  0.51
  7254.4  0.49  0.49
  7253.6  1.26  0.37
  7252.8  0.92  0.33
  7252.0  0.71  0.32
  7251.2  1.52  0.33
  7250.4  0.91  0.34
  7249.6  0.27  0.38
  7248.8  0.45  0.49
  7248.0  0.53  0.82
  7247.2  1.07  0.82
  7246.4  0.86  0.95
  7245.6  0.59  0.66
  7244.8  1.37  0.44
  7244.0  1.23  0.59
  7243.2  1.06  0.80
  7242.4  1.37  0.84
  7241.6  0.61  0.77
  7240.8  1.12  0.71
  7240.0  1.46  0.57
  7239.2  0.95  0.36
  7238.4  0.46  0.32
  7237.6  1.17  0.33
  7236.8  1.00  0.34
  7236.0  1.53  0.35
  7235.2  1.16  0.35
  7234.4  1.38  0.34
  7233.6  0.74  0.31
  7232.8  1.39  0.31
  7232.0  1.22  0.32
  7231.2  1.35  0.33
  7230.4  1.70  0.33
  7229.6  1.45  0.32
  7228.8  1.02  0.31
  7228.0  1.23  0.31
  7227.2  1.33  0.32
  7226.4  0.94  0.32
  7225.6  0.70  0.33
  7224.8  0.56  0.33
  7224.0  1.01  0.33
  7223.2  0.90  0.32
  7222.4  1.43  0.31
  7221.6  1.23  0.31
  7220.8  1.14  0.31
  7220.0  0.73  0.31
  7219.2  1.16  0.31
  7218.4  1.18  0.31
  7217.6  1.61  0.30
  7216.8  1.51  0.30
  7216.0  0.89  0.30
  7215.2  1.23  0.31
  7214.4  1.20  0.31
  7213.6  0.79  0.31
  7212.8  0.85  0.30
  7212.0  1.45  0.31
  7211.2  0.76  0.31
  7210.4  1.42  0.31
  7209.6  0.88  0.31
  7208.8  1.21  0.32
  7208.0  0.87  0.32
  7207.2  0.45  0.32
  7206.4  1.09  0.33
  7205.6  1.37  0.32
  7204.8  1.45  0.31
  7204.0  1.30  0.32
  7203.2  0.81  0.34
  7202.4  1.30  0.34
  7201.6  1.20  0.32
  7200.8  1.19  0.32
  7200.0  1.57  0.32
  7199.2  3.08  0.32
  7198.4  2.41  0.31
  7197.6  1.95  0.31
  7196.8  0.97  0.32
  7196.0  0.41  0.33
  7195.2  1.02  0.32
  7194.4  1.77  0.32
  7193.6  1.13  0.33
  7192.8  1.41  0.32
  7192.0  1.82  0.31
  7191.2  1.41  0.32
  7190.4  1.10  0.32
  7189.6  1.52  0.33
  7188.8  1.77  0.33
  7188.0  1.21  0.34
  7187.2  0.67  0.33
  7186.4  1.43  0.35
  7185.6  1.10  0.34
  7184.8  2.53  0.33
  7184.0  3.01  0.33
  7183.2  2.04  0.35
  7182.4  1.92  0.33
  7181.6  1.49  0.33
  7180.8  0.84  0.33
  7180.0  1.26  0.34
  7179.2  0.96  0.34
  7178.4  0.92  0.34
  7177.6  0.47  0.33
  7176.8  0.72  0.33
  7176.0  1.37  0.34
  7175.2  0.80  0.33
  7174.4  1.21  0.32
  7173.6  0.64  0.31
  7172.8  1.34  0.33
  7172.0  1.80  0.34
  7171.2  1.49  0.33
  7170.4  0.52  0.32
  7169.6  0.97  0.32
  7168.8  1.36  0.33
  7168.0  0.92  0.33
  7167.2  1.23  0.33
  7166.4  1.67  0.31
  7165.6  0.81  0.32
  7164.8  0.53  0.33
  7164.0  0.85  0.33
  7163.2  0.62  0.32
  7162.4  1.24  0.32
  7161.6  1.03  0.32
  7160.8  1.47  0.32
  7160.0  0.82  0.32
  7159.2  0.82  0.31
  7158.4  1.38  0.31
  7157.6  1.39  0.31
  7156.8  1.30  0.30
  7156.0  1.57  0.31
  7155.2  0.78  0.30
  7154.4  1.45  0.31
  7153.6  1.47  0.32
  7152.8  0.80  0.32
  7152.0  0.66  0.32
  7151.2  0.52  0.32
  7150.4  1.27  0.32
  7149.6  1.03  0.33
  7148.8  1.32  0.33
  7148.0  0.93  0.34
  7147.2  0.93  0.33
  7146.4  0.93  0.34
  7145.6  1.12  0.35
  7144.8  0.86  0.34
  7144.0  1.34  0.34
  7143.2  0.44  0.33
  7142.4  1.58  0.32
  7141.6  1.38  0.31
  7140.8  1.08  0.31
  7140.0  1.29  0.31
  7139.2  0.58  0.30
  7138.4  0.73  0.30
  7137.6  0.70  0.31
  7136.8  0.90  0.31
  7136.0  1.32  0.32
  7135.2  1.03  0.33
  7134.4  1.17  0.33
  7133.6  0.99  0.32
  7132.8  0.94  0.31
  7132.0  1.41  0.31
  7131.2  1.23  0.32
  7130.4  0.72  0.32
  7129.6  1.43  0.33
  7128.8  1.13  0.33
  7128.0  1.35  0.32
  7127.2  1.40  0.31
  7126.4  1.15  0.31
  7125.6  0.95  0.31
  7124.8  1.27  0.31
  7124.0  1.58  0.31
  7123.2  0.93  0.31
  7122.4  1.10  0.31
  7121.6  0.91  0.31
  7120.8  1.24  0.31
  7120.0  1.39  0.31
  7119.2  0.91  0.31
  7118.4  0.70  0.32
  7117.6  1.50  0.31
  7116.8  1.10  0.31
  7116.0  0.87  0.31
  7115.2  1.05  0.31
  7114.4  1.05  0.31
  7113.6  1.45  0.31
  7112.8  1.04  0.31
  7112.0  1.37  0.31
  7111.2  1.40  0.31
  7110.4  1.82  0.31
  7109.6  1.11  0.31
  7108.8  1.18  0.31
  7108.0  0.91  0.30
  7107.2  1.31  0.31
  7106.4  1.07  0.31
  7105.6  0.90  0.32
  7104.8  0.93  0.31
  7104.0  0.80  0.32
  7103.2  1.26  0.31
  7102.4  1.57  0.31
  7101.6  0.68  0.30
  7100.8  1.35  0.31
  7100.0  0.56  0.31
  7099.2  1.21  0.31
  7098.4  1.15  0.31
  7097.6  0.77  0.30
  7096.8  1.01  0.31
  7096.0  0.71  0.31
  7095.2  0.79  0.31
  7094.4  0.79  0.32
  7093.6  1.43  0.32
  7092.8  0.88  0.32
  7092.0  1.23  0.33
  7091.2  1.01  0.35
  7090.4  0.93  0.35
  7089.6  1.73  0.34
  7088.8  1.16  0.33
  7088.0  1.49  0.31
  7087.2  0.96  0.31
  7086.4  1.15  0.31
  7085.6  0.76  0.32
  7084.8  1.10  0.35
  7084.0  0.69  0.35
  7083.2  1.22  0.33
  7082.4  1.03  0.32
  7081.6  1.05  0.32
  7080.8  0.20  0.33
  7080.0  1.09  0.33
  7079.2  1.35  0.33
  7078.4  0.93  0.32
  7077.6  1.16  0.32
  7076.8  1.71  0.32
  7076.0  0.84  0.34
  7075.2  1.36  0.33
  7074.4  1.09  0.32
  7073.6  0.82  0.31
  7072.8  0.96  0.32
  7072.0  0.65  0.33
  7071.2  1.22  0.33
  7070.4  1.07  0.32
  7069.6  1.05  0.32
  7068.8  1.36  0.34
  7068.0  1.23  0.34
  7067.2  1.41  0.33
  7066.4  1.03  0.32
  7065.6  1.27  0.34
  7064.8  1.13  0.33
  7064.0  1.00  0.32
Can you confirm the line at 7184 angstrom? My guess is [S II] 6716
